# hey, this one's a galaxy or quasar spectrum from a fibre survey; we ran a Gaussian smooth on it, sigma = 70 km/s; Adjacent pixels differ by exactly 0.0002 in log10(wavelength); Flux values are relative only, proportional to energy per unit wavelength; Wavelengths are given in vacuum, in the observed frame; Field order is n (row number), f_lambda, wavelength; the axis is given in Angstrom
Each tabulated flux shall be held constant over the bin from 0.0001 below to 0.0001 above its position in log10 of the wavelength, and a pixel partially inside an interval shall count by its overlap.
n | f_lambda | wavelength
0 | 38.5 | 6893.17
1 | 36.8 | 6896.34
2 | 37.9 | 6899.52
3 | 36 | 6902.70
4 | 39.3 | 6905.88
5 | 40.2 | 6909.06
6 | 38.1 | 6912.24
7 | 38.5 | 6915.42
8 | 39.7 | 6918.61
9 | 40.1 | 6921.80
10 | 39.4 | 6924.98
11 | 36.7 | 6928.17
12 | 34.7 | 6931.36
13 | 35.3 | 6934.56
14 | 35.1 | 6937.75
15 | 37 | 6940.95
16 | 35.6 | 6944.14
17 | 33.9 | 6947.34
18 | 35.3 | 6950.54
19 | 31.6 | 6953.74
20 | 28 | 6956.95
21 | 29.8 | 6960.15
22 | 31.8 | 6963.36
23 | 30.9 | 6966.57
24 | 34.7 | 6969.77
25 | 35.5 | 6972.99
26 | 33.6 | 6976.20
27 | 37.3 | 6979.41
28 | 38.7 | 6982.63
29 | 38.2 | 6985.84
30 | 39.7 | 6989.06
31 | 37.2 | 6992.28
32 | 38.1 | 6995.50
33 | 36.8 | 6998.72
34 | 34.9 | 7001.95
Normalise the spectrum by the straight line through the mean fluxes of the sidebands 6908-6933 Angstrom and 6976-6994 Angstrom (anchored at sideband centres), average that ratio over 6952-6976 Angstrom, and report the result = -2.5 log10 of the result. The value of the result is 0.19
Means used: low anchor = 38.4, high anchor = 37.8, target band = 31.9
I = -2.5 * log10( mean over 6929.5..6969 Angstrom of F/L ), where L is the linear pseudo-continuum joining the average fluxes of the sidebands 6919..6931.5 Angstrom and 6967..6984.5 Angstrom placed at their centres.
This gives 0.12 mag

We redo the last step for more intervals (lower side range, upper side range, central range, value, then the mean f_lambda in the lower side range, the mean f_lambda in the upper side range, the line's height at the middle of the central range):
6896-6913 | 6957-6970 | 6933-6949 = -0.052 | 38.1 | 31.1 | 33.8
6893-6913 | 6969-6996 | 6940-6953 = 0.071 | 38.1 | 37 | 37.5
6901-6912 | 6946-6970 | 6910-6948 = -0.047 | 38.4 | 31.8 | 35.6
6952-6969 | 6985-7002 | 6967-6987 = -0.056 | 30.7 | 37.7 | 34.2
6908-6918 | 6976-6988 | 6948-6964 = 0.208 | 38.9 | 37.5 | 38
